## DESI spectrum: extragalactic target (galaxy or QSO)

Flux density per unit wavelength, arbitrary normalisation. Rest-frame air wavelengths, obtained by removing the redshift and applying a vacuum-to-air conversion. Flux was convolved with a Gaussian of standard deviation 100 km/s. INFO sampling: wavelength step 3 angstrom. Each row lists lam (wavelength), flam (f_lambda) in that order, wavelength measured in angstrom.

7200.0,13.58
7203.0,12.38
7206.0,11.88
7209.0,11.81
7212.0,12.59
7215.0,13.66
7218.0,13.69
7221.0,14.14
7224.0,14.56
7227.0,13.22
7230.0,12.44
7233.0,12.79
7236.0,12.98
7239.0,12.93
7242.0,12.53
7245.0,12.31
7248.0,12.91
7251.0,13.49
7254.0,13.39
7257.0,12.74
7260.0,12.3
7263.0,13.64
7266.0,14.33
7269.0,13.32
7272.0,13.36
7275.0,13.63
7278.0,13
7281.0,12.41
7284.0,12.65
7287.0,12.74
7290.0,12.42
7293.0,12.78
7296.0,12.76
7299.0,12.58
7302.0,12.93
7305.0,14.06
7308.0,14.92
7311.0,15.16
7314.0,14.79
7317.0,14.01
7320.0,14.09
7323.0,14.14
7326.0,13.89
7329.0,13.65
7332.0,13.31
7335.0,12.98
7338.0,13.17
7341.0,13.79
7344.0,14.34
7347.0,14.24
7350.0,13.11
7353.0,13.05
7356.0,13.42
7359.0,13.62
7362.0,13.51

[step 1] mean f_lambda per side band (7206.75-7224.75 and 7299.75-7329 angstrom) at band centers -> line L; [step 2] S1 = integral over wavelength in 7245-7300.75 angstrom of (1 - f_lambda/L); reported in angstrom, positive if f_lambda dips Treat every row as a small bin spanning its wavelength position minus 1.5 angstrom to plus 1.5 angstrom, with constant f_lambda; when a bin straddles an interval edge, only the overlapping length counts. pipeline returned 3.2 angstrom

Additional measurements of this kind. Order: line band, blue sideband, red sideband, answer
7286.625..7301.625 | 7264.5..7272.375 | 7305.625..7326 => 1.5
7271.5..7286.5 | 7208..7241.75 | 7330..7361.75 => 0.4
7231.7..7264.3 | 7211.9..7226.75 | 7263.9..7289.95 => 1.4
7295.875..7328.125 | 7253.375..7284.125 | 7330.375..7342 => -1.8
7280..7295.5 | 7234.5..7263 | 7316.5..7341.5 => 0.7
